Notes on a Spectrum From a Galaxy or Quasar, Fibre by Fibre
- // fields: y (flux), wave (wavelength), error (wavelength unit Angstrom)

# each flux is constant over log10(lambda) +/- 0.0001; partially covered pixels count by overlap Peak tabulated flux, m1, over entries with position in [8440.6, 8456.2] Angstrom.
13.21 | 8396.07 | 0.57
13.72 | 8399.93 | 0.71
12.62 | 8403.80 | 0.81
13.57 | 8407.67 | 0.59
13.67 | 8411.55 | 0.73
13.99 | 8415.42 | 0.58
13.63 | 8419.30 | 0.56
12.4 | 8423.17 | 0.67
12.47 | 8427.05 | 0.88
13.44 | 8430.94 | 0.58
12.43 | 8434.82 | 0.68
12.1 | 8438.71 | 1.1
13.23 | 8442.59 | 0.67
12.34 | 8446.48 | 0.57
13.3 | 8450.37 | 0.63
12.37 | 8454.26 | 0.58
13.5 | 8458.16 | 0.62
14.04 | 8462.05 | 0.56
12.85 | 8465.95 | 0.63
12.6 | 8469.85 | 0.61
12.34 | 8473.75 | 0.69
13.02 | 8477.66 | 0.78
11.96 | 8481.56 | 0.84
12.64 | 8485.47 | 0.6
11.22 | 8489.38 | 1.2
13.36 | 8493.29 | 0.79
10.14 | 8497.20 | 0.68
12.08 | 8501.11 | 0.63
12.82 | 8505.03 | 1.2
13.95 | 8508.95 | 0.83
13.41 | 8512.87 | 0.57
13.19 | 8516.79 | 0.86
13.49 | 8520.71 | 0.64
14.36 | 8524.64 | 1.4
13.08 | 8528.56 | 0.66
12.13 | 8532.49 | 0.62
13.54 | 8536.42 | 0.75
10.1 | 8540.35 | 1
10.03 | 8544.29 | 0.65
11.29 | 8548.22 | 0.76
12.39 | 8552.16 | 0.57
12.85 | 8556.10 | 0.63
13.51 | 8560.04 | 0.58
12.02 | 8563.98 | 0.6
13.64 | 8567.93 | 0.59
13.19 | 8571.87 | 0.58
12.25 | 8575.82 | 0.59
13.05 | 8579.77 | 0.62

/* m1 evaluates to 13.3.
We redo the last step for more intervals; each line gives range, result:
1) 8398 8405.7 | 13.72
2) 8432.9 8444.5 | 13.23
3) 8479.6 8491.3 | 12.64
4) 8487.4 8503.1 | 13.36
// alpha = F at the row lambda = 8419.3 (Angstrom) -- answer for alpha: 13.63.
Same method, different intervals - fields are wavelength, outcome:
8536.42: 13.54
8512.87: 13.41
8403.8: 12.62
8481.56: 11.96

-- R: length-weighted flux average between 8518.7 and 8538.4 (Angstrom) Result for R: 13.3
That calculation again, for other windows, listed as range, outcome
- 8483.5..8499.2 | 11.8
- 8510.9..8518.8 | 13.3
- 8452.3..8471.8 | 13.1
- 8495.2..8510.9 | 12.3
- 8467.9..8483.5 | 12.5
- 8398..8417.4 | 13.5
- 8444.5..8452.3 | 12.8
